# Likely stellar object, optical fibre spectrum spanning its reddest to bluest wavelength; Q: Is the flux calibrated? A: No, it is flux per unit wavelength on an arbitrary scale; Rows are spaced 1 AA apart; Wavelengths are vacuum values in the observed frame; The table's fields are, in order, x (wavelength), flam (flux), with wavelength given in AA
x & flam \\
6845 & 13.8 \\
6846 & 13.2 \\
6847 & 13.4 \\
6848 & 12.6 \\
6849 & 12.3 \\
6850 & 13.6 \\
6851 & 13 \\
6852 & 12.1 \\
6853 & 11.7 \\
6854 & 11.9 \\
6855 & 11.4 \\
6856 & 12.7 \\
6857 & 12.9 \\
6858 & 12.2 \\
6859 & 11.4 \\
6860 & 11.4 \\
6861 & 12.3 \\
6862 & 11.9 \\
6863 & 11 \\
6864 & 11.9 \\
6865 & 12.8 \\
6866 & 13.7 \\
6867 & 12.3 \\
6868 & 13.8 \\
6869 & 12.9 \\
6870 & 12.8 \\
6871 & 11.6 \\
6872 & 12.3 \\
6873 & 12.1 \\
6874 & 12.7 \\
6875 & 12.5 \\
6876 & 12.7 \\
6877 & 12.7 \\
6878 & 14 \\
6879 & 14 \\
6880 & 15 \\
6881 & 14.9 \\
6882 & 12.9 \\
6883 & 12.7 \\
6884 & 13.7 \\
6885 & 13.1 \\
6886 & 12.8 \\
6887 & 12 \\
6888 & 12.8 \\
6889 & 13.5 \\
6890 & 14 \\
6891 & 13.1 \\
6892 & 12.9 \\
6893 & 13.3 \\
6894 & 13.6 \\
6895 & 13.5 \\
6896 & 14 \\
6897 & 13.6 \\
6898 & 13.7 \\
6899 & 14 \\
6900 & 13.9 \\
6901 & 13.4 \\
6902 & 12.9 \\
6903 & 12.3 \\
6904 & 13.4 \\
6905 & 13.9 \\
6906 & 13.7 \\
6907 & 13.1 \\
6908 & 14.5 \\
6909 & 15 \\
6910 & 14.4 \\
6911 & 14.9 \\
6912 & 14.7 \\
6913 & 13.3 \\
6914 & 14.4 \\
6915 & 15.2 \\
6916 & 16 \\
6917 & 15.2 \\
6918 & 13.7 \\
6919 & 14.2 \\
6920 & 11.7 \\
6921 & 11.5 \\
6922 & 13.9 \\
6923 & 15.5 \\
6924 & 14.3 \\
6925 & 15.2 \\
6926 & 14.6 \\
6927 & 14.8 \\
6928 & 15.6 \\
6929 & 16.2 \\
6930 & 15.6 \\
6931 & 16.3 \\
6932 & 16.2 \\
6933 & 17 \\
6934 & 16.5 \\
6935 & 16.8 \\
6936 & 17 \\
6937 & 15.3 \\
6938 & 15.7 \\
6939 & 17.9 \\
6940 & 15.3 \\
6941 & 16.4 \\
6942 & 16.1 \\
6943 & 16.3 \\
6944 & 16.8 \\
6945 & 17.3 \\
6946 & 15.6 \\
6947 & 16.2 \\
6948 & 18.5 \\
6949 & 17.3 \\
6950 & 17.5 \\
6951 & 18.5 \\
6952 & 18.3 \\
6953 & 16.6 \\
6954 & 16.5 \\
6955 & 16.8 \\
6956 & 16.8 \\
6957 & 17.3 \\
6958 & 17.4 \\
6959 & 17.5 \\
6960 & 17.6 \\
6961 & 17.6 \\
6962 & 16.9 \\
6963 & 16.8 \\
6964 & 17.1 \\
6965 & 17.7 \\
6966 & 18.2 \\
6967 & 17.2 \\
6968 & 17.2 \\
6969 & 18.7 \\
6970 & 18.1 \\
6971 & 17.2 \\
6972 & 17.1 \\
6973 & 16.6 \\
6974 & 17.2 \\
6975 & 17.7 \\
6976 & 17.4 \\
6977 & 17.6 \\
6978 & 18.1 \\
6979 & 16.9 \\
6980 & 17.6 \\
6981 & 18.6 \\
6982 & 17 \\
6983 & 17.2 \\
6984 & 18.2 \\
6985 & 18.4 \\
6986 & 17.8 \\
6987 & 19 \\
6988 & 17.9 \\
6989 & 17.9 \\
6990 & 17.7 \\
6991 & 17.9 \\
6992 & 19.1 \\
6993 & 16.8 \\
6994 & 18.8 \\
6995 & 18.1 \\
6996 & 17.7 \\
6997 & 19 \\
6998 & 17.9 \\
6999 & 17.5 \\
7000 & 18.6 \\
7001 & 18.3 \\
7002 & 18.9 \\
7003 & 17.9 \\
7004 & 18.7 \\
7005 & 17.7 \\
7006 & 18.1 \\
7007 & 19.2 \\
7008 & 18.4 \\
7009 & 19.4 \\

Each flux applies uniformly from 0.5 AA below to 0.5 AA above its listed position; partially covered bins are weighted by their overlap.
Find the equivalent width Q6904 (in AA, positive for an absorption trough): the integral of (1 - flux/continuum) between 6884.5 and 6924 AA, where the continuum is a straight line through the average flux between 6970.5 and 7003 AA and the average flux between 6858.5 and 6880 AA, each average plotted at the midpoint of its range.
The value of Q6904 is 1.20 AA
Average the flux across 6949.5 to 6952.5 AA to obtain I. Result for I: 18.1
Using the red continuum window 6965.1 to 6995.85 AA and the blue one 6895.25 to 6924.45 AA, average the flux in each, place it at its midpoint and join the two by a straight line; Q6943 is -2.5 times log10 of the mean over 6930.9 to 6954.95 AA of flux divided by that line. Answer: -0.07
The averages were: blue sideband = 13.9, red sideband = 17.8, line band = 16.8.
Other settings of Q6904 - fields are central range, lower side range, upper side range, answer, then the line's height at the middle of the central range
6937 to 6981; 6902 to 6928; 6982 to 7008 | -2.28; 16.3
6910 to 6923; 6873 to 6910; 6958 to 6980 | 0.52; 14.7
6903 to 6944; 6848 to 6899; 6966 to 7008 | 0.21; 15.1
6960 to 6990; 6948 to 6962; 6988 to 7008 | 0.25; 17.8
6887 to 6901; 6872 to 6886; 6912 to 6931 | 0.25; 13.7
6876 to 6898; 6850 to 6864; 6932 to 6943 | 0.37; 13.7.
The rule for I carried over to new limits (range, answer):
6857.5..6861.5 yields 11.8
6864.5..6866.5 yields 13.2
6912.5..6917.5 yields 14.8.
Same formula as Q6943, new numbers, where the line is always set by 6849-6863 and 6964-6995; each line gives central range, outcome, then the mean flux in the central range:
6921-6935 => 0.001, 15.4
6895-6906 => 0.051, 13.5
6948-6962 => -0.048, 17.4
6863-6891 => 0.008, 13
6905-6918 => 0.015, 14.5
